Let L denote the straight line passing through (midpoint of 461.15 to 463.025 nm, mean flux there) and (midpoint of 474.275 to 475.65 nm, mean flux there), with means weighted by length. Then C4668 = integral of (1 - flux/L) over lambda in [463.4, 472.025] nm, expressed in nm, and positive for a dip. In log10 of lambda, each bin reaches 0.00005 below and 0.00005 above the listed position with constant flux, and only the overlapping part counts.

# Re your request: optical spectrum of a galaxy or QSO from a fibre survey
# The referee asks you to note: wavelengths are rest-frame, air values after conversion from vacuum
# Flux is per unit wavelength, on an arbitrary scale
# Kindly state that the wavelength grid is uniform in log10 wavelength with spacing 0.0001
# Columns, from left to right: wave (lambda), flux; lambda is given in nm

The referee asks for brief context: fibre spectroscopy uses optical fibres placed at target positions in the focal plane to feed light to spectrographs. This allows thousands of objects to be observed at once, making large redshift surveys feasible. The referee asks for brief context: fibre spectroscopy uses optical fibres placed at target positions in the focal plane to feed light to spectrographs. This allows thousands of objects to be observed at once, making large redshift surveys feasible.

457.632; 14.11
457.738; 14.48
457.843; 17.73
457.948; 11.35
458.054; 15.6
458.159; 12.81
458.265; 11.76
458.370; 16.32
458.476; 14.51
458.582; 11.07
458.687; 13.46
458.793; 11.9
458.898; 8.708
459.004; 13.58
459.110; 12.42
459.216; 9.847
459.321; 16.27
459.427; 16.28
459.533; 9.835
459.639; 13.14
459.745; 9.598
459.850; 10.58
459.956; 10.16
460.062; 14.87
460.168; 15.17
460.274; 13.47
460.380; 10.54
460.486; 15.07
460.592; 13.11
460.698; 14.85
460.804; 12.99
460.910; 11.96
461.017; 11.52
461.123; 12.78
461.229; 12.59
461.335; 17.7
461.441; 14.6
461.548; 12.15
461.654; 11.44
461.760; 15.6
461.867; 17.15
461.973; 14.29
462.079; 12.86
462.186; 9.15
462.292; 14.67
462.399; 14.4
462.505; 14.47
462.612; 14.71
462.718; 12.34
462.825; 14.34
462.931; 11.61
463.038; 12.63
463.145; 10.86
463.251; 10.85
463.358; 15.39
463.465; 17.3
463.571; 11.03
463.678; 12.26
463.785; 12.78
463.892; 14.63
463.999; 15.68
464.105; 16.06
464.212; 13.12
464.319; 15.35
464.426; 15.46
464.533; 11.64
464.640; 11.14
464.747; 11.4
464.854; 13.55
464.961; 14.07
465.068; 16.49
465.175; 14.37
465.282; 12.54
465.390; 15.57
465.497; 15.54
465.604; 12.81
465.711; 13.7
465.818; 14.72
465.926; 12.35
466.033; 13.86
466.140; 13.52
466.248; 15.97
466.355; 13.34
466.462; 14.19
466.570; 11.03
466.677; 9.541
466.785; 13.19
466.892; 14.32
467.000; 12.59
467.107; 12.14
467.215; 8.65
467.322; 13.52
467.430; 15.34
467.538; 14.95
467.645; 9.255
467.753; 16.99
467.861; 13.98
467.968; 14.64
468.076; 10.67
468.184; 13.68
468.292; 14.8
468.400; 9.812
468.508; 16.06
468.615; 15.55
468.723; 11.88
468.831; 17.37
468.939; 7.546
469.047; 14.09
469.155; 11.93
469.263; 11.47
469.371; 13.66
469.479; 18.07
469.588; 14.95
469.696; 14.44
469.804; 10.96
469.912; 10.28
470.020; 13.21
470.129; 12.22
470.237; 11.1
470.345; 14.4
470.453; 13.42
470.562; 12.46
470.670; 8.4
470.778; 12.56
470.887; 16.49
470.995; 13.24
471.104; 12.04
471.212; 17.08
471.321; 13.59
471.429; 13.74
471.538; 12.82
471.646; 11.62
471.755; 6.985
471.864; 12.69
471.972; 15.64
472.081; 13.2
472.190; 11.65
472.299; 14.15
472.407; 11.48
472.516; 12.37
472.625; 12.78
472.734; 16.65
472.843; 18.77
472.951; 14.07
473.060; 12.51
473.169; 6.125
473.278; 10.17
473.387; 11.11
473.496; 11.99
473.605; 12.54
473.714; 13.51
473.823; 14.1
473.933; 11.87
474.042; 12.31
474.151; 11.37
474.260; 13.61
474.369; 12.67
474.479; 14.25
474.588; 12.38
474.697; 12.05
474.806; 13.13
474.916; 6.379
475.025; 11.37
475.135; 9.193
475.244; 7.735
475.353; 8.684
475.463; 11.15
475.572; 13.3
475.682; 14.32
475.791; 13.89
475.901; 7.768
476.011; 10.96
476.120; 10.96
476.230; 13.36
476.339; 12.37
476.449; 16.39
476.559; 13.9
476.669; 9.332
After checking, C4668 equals -0.49 nm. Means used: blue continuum 13.7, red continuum 11.2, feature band 13.3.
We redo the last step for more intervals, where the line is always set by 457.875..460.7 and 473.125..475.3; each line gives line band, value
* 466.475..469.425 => -0.23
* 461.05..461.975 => -0.12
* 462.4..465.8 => -0.36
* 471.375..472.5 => -0.07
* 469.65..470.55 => -0.05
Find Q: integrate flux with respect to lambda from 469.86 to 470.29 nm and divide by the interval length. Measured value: 11.7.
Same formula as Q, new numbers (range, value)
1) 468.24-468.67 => 14.1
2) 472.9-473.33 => 10.7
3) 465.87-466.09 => 13.1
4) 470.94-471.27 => 14.1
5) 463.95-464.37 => 15.1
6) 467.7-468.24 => 14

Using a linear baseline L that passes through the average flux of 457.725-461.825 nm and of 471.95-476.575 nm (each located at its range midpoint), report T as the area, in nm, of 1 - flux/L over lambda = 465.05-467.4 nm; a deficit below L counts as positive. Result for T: -0.11 nm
